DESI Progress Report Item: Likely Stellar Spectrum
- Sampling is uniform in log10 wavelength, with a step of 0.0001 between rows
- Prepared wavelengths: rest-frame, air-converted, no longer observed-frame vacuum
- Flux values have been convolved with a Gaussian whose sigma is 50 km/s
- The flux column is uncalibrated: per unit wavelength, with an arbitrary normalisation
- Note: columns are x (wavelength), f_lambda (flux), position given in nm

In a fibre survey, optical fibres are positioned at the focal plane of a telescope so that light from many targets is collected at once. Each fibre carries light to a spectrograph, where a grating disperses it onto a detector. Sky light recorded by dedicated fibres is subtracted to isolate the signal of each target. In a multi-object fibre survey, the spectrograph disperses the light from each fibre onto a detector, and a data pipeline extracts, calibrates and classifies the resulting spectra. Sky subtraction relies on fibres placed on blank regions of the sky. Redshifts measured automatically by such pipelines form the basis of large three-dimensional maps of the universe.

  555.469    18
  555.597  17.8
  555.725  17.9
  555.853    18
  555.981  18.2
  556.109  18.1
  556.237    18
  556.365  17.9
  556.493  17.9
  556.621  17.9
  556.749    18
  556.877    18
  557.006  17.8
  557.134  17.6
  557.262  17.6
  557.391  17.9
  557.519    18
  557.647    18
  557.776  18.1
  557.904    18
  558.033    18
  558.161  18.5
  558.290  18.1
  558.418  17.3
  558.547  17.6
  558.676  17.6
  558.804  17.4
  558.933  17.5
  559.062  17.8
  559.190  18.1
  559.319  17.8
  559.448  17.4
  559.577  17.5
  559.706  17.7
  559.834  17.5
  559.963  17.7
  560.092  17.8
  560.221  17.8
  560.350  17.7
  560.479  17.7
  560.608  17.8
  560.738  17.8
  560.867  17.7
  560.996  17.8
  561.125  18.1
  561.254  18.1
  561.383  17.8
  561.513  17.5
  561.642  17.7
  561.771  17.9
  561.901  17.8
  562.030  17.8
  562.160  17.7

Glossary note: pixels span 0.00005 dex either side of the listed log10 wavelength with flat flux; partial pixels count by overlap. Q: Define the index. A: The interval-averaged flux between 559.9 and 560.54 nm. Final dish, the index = 17.7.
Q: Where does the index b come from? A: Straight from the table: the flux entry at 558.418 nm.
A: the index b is 17.3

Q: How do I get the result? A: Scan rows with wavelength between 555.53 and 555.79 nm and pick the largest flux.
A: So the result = 17.9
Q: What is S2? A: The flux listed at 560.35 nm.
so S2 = 17.7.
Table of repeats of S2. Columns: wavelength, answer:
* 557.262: 17.6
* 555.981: 18.2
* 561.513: 17.5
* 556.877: 18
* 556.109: 18.1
